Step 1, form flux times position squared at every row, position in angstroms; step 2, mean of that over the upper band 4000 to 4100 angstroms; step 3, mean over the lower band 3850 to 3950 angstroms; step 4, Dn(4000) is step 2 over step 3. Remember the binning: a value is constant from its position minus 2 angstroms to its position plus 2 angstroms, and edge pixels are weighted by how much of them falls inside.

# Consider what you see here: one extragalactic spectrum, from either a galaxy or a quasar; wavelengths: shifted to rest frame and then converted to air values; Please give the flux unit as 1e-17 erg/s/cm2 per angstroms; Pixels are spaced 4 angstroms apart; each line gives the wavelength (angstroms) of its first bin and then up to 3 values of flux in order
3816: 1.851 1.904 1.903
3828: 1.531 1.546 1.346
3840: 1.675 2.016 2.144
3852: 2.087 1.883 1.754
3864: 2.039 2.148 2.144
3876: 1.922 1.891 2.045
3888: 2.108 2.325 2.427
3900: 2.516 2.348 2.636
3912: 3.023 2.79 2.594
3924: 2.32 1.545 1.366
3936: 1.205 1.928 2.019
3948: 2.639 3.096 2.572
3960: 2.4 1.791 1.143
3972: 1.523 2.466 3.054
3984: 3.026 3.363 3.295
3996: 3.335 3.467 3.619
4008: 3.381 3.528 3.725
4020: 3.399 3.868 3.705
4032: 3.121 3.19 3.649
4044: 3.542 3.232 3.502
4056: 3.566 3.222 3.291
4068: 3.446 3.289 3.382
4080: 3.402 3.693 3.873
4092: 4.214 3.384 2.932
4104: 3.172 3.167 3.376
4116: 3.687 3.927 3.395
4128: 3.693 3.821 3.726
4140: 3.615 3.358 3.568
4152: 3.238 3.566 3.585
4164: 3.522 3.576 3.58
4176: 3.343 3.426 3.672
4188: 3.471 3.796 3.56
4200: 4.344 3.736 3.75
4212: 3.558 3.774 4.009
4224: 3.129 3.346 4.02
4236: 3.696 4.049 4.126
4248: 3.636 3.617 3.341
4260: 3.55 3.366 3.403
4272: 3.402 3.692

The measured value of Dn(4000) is 1.8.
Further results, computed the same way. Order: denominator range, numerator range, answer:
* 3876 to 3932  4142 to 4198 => 1.74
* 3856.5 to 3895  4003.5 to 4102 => 1.86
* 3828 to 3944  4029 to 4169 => 1.89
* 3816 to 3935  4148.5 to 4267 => 2.08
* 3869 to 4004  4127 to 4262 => 1.73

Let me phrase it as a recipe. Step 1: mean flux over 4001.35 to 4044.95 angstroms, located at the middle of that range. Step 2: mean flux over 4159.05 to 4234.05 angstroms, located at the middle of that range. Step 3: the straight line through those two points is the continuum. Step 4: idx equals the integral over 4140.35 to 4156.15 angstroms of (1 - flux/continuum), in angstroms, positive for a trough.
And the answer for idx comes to 0.8 angstroms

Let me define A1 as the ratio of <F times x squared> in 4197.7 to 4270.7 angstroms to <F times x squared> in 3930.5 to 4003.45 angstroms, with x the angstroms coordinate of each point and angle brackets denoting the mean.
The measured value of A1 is 1.7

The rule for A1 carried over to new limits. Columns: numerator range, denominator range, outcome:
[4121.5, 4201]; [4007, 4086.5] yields 1.10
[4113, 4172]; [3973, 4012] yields 1.21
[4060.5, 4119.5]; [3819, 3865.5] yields 2.16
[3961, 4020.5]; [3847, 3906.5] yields 1.46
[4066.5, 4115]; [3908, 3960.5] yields 1.64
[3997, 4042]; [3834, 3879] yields 1.98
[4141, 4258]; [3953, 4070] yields 1.28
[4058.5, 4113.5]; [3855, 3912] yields 1.73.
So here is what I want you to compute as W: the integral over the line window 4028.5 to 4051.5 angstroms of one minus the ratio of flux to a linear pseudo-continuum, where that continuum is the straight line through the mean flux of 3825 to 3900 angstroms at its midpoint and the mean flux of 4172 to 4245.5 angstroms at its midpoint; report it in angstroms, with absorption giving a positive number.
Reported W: -4.2 angstroms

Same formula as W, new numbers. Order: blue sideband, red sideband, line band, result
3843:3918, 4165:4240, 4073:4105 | -3.6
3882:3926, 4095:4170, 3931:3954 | 5.0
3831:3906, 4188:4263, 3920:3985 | 7.9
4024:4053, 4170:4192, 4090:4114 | 0.7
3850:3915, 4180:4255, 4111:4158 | -3.3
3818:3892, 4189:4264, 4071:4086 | -2.3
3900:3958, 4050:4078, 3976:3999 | -3.2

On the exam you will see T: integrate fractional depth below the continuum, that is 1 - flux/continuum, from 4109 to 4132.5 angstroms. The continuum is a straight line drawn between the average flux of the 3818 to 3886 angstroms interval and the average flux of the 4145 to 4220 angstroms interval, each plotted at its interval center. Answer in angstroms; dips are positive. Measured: -2.3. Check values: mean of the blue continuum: 1.88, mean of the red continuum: 3.62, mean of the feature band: 3.62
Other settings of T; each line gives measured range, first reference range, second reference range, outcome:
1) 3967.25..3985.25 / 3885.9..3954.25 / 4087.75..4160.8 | 2.4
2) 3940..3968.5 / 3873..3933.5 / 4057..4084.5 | 3.6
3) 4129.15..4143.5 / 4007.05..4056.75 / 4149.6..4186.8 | -0.7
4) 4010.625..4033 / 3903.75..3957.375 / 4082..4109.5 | -4.7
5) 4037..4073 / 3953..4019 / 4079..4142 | -1.7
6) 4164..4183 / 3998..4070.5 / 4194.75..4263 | 0.8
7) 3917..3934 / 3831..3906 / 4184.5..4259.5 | 2.1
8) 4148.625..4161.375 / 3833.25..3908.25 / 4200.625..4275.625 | -0.7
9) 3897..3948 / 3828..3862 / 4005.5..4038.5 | 6.0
